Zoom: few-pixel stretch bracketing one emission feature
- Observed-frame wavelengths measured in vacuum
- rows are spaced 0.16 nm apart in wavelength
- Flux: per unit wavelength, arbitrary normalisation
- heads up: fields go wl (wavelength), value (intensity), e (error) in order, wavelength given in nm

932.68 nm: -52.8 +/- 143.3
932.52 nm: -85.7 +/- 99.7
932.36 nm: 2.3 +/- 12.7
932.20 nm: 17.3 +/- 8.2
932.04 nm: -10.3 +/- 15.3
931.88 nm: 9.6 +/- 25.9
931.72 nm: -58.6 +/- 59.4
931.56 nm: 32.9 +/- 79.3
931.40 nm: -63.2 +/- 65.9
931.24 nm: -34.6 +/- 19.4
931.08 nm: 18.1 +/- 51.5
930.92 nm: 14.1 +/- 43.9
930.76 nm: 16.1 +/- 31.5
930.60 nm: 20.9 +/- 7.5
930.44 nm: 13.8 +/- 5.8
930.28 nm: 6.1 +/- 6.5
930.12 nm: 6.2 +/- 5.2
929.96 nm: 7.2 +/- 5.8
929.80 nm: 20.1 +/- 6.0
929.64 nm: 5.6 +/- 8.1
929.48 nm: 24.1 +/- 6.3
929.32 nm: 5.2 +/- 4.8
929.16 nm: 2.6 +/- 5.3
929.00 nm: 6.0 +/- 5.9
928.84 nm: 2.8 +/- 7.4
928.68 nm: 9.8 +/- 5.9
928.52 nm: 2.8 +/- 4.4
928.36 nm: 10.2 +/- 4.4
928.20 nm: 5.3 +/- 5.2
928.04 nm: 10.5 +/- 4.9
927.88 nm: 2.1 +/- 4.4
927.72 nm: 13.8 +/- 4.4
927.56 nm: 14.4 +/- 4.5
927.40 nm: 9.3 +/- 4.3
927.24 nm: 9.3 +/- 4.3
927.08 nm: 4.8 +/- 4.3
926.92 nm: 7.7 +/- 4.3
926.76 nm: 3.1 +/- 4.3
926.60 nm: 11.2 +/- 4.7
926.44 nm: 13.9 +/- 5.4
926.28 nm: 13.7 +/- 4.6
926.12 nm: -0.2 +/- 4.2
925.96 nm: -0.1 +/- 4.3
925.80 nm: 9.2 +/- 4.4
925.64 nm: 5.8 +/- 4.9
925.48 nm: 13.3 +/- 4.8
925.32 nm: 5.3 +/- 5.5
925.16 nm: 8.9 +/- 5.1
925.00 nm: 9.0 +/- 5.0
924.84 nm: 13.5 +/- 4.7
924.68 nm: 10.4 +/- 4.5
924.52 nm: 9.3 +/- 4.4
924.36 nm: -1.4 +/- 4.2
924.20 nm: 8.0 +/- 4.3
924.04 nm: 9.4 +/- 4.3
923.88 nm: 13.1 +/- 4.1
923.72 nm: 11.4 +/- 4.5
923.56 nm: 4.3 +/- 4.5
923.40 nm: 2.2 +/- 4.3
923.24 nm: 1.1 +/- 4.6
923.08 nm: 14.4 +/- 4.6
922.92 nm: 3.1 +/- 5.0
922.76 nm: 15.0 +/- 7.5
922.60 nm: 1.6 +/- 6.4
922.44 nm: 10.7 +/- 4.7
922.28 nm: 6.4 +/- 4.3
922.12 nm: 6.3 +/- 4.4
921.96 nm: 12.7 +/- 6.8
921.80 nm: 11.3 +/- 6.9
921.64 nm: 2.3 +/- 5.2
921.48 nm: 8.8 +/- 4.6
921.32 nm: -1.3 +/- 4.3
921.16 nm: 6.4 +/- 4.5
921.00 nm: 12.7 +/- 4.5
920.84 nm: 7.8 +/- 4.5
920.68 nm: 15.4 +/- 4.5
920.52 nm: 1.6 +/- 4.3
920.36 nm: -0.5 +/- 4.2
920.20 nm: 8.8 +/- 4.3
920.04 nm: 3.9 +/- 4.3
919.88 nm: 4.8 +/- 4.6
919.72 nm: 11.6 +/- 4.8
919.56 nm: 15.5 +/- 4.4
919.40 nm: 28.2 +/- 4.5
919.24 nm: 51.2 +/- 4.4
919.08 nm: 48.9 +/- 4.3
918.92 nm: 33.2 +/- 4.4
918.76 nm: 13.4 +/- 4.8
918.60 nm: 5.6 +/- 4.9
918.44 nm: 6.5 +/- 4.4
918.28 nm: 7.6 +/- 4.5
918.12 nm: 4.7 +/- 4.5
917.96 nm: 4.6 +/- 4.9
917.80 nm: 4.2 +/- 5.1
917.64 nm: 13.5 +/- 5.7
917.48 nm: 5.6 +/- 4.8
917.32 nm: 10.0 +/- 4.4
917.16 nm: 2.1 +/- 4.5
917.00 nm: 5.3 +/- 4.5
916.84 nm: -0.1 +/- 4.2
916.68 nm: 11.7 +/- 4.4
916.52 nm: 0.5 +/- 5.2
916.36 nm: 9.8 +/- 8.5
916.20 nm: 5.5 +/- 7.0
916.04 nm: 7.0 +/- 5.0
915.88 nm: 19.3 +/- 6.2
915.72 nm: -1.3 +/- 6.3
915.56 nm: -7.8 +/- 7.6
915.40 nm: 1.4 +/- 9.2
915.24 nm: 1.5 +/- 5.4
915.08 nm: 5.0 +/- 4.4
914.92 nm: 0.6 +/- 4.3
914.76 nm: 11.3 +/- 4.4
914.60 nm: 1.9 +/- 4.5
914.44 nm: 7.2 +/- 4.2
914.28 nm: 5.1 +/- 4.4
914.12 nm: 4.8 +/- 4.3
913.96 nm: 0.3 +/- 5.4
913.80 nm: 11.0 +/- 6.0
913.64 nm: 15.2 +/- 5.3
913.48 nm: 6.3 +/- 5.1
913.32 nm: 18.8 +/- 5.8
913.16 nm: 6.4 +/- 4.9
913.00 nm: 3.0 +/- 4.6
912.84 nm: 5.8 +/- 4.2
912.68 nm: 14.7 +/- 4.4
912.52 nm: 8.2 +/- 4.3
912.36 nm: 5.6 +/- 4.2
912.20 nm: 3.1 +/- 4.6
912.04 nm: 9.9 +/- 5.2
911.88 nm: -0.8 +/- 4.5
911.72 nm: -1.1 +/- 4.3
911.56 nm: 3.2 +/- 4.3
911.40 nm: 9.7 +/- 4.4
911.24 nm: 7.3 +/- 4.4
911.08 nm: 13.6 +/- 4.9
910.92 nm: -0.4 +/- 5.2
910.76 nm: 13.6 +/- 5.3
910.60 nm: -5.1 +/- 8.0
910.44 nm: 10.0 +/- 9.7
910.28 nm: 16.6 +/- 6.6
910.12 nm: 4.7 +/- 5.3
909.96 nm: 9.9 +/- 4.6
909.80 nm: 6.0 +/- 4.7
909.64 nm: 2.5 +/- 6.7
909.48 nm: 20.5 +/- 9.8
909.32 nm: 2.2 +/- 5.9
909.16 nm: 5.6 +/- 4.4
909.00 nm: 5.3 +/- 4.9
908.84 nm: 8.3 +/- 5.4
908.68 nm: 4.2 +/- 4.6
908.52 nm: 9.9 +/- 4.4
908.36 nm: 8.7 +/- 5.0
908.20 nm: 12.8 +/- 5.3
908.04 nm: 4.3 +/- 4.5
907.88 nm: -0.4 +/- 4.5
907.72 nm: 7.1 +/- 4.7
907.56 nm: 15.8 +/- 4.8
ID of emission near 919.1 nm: H-beta 4861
